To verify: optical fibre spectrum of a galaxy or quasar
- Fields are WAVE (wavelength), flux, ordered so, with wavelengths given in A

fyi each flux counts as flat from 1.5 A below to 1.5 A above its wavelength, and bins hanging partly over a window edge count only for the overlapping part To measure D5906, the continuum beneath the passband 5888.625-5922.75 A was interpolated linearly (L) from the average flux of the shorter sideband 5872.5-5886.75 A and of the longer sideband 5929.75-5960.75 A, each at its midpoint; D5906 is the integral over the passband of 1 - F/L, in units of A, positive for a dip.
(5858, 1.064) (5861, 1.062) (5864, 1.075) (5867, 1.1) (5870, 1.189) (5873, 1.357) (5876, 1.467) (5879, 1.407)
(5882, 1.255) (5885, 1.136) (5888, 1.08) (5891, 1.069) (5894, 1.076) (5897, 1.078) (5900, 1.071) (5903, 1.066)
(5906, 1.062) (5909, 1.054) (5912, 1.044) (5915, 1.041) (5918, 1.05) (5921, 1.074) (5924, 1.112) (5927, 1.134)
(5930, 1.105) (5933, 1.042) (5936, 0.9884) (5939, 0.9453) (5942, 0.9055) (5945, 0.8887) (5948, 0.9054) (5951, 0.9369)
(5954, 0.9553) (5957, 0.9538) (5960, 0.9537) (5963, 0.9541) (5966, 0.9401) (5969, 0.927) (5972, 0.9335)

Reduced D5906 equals 3.2 A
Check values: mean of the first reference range 1.32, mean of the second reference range 0.956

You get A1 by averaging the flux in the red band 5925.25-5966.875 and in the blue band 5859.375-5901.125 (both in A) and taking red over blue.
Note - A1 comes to 0.8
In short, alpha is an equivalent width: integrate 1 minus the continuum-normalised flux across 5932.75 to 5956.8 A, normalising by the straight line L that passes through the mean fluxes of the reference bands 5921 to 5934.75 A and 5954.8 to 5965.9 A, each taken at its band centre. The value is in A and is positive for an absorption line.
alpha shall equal 1.8 A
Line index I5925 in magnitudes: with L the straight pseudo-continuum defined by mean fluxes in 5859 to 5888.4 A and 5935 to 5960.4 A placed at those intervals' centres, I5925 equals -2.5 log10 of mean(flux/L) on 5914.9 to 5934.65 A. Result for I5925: -0.06 mag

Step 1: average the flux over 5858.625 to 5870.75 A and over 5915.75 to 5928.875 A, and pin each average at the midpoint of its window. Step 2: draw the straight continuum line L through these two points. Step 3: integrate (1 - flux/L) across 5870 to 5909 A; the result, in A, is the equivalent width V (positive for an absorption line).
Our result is -2.8 A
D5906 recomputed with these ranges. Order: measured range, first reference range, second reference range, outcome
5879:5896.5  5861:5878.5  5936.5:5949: 0.2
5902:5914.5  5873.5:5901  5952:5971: 0.7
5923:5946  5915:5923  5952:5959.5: 0.0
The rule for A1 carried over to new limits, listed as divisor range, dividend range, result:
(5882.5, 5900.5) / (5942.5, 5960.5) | 0.85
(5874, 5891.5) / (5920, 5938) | 0.86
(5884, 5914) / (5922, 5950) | 0.94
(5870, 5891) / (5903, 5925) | 0.84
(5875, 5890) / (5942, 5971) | 0.74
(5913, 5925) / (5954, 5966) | 0.89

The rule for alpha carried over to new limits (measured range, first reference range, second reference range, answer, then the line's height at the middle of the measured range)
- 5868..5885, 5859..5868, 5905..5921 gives -3.81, 1.07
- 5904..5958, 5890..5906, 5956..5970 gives -0.19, 1.01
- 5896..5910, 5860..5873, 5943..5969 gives -0.15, 1.05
